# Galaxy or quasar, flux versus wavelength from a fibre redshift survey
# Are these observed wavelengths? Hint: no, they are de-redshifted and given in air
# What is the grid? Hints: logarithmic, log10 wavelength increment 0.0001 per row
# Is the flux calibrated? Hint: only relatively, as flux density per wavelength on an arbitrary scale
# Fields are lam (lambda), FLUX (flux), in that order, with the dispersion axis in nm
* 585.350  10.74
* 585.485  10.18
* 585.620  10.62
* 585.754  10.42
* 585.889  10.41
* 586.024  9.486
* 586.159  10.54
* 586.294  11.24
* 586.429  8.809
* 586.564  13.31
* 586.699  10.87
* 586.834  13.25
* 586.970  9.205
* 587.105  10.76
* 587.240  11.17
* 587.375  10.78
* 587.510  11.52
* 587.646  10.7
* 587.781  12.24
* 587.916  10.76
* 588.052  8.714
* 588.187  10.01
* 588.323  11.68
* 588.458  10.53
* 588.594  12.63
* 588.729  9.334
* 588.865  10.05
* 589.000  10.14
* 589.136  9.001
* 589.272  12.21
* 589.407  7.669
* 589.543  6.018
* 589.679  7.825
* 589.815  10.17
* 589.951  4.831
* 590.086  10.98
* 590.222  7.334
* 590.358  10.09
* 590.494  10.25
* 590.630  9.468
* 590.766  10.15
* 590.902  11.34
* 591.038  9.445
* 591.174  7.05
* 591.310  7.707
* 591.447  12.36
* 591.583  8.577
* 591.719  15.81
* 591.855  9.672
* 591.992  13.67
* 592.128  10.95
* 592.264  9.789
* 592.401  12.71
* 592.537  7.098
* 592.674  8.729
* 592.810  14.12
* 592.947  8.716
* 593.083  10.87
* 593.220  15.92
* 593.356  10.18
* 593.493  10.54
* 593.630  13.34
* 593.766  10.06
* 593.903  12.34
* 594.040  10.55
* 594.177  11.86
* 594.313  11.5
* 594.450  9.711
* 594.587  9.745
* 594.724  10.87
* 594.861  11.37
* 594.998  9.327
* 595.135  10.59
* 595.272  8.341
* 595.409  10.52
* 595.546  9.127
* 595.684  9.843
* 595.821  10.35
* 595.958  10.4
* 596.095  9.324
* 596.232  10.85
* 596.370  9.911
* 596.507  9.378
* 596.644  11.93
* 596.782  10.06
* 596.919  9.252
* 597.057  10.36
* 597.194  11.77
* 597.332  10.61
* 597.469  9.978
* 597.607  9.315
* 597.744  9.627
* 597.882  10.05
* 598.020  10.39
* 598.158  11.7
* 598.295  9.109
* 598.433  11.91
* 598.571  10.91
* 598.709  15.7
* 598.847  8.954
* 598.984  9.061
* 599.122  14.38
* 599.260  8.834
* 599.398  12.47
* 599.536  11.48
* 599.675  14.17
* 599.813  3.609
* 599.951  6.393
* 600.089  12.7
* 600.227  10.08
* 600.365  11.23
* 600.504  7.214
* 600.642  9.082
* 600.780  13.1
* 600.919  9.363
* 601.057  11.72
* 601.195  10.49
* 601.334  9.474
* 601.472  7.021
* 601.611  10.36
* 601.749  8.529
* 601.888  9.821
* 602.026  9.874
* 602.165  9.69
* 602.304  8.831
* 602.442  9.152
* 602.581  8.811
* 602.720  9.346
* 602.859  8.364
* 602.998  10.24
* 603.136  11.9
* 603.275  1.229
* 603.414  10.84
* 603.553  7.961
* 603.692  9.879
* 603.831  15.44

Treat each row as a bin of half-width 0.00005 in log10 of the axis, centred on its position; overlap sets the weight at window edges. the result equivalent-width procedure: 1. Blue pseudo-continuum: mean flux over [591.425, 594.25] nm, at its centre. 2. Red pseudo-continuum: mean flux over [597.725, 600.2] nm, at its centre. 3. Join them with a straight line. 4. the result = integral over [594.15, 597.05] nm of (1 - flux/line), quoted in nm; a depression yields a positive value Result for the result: 0.22 nm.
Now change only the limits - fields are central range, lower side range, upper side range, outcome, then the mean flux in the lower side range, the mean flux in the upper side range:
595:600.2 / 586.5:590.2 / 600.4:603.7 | -0.42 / 10.2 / 9.27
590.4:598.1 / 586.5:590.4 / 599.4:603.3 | -0.49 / 10.1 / 9.55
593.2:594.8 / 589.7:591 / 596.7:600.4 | -0.22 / 9.35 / 10.5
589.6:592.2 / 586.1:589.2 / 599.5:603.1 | 0.15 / 10.8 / 9.62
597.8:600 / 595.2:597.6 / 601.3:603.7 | -0.22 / 10.1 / 8.93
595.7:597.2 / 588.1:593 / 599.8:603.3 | -0.10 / 9.95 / 9.33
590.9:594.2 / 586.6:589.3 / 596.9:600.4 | -0.07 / 10.8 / 10.6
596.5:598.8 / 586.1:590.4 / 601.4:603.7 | -0.35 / 10.1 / 8.91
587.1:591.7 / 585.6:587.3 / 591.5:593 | 0.42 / 10.8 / 10.9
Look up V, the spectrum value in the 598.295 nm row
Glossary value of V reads 9.109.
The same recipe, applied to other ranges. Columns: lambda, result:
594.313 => 11.5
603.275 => 1.229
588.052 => 8.714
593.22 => 15.92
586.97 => 9.205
